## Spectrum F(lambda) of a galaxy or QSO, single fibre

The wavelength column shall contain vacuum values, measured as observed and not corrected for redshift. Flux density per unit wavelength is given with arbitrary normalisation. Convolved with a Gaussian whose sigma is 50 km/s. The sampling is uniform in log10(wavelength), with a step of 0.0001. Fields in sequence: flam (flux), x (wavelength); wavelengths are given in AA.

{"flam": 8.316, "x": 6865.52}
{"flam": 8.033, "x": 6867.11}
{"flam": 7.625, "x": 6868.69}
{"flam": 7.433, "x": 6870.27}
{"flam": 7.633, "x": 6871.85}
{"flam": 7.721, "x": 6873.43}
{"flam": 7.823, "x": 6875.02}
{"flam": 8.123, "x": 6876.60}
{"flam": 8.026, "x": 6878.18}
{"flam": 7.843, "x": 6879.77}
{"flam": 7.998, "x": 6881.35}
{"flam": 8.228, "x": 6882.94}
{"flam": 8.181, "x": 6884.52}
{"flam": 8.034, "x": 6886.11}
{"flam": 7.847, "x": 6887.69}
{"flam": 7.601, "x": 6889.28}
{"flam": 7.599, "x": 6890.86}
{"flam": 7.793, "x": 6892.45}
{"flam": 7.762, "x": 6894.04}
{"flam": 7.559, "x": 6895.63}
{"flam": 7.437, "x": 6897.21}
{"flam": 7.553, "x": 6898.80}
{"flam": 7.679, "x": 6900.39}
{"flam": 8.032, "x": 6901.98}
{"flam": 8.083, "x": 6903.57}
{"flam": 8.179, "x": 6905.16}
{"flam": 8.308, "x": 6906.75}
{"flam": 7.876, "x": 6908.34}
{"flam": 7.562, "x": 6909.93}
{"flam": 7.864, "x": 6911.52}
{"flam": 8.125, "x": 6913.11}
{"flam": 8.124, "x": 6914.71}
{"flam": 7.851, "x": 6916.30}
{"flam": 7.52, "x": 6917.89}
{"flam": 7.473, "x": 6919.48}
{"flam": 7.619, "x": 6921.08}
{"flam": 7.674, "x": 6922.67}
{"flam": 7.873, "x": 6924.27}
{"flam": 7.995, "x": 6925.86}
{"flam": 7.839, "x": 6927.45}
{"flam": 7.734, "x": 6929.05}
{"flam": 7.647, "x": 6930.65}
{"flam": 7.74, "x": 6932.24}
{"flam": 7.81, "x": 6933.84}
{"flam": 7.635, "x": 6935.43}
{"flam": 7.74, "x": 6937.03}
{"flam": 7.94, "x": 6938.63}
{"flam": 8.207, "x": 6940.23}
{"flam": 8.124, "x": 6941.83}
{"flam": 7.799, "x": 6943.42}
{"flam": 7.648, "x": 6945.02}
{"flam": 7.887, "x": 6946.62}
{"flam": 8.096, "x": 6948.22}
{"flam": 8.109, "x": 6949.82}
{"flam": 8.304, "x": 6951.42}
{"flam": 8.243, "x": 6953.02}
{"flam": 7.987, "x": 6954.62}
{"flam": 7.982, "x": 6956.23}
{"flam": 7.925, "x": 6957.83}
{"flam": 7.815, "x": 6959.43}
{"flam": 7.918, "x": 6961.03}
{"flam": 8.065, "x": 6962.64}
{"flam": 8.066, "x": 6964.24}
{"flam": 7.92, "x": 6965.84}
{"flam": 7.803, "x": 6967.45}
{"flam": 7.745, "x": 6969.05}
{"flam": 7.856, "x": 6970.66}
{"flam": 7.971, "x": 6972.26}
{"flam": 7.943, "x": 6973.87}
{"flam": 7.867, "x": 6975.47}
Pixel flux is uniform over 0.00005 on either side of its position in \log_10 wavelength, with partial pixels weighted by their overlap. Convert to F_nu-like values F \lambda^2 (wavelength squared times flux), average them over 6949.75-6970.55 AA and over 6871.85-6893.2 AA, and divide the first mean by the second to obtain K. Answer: 1.03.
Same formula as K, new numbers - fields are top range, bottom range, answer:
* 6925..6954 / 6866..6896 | 1.03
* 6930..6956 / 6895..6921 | 1.02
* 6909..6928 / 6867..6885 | 1.00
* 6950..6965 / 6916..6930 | 1.05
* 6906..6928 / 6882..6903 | 1.01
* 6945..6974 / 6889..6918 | 1.03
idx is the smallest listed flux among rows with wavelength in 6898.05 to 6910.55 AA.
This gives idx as 7.553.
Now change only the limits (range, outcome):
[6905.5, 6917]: 7.562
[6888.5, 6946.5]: 7.437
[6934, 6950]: 7.635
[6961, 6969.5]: 7.745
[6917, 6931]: 7.473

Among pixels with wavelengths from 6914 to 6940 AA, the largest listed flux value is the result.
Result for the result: 8.124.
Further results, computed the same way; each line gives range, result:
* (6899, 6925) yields 8.308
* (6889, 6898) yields 7.793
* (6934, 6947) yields 8.207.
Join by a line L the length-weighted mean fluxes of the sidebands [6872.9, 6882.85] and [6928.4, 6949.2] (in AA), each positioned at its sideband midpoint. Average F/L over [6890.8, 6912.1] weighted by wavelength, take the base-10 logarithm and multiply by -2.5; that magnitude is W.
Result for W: 0.013 mag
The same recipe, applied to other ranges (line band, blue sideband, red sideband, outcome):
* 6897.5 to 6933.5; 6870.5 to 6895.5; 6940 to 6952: 0.015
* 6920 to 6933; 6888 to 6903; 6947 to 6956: 0.023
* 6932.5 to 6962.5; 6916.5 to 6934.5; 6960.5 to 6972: -0.017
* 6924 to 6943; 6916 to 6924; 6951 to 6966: -0.013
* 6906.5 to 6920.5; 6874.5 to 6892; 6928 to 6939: -0.002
